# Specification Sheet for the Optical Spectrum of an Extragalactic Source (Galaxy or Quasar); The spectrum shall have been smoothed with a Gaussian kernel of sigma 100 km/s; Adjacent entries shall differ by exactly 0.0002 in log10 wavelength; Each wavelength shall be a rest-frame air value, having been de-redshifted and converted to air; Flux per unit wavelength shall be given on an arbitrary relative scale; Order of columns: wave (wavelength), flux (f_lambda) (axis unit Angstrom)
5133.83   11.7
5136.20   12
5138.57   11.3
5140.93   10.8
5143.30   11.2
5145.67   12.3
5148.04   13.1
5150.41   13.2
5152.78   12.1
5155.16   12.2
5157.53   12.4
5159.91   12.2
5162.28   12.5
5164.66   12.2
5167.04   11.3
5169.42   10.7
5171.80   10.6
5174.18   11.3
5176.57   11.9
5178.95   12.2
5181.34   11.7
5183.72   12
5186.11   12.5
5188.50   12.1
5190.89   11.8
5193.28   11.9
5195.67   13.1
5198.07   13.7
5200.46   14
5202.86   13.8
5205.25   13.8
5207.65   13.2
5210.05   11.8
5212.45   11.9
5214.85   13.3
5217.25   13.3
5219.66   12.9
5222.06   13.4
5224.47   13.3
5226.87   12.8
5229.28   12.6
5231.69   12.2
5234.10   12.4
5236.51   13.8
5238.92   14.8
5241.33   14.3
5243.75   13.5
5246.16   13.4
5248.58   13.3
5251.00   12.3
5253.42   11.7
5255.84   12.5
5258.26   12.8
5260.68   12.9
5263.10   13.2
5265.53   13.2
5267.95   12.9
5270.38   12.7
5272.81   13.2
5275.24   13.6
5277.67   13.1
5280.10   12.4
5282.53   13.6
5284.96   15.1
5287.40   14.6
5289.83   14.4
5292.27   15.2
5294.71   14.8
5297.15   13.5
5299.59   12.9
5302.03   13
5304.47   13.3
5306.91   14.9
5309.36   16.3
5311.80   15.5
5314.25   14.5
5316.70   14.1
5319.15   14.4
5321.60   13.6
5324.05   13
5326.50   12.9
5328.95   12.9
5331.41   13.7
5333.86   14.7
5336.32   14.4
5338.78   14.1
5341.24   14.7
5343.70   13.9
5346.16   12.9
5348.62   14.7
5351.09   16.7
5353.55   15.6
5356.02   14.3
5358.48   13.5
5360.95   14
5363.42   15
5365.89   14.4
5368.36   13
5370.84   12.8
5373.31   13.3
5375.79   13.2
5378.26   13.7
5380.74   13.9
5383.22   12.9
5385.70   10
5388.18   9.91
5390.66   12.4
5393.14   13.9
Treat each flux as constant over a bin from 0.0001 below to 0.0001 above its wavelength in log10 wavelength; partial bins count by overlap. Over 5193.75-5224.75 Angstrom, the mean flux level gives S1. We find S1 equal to 13.2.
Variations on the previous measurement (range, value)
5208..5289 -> 13.1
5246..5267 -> 12.8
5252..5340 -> 13.7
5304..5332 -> 14.1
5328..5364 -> 14.3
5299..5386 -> 14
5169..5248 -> 12.8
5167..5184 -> 11.4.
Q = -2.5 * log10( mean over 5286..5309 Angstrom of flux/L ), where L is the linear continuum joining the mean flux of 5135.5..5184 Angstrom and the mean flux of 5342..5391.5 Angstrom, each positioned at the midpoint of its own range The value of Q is -0.10 mag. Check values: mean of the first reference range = 11.9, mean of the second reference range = 13.5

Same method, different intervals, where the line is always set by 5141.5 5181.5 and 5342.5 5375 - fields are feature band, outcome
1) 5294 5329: -0.03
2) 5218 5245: -0.05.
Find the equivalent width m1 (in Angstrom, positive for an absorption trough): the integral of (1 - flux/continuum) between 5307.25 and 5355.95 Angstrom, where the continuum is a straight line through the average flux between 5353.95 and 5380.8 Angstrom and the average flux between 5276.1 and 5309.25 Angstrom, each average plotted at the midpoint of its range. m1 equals -1.67 Angstrom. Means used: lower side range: 14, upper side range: 13.8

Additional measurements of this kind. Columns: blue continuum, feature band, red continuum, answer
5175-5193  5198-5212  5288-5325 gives -1.0 Angstrom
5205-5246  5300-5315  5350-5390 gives -1.3 Angstrom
